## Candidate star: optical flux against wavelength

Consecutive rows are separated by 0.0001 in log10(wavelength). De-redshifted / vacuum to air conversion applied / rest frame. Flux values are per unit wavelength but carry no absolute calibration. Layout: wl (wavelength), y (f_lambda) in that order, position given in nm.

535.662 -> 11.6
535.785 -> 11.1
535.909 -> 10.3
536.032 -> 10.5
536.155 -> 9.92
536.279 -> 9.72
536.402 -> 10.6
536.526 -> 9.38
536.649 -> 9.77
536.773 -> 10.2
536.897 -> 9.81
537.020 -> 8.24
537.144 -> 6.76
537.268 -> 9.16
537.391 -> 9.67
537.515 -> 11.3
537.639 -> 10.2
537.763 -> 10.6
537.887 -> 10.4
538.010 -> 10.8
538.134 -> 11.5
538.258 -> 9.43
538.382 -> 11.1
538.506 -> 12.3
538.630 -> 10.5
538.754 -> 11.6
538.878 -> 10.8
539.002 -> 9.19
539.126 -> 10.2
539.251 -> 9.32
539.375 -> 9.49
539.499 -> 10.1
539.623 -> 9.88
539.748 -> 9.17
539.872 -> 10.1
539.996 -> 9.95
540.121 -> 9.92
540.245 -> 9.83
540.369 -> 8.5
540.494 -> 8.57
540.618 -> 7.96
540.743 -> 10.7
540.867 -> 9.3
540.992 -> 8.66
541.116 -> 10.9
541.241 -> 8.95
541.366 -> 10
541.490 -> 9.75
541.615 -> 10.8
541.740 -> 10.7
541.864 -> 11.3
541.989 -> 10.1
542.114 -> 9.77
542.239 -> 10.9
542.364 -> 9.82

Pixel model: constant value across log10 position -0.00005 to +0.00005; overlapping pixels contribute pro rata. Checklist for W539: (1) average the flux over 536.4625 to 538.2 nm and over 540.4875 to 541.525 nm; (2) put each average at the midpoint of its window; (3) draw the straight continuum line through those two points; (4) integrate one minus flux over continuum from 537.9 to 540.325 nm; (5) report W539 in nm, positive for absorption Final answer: -0.151 nm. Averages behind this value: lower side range 9.84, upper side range 9.46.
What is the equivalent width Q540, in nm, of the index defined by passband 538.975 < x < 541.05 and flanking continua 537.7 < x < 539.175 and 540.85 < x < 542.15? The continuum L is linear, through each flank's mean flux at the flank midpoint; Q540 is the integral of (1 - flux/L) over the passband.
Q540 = 0.18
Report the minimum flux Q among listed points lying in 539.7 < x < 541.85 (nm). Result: 7.96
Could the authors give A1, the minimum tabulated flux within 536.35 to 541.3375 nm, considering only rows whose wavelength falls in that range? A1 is 6.76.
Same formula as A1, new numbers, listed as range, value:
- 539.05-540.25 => 9.17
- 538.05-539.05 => 9.19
